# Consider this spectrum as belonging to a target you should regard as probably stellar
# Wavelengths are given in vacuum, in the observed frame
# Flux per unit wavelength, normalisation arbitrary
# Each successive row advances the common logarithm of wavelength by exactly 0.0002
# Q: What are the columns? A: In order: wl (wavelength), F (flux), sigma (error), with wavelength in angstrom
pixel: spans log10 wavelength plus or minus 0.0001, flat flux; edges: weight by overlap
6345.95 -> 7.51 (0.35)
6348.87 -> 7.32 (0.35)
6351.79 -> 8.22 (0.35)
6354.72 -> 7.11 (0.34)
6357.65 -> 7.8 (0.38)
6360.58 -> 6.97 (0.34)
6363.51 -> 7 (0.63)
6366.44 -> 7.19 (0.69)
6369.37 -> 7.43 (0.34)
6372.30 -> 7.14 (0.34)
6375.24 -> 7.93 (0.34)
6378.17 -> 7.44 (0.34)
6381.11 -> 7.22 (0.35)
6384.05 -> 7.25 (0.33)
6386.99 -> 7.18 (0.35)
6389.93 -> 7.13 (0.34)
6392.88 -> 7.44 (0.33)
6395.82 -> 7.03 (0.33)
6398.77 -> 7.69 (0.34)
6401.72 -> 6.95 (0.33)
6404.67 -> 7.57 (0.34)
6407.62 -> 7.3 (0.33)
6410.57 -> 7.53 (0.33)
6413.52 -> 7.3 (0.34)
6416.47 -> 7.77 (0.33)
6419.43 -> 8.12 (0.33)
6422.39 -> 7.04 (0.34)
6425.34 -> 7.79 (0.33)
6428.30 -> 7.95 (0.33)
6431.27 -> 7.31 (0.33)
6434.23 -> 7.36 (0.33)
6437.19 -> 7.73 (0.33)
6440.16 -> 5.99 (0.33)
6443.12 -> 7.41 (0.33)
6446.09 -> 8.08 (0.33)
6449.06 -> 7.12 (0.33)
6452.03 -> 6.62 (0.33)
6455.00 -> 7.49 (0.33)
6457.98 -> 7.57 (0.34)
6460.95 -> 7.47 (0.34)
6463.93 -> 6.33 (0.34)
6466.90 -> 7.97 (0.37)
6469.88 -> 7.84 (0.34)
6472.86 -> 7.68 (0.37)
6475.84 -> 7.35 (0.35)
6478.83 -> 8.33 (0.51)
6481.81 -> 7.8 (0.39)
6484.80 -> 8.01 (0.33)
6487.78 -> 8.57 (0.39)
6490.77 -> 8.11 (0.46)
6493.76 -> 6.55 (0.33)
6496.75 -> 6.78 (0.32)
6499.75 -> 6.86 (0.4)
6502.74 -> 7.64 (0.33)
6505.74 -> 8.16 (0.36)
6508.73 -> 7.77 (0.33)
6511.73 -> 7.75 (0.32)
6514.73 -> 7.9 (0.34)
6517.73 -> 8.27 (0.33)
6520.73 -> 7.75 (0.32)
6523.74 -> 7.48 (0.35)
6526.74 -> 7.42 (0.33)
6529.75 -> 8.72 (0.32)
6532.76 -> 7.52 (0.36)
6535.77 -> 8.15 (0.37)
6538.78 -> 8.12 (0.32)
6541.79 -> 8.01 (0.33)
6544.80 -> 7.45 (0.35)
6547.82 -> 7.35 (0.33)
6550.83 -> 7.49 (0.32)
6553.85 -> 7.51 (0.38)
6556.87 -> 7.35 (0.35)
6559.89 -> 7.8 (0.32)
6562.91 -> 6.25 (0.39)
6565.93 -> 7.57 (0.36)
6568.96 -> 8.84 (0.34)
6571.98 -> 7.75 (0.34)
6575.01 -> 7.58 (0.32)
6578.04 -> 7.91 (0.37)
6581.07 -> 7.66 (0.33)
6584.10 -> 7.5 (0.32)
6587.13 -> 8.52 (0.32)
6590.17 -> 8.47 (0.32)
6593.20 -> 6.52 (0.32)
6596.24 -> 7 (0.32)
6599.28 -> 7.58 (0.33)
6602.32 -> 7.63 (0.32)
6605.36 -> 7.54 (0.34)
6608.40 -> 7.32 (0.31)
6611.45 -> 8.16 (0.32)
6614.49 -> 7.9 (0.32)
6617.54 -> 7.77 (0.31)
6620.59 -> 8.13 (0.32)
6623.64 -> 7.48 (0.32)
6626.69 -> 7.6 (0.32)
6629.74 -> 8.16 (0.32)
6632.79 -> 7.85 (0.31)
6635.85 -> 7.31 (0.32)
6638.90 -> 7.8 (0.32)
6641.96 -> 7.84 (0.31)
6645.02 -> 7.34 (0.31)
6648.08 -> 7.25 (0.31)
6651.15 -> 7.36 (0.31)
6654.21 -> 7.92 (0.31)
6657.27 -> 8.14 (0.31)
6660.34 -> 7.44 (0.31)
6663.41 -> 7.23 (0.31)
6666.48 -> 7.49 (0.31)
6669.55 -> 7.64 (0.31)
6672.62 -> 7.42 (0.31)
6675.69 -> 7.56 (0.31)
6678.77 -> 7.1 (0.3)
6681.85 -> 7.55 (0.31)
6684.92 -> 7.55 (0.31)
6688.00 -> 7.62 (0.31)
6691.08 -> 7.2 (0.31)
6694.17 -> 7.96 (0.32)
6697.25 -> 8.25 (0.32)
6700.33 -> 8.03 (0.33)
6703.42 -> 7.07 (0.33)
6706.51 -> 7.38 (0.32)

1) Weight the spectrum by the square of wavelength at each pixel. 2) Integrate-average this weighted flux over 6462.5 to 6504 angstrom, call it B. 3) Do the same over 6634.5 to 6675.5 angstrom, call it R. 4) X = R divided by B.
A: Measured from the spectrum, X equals 1.05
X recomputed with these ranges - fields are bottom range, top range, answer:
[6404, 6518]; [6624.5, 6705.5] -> 1.07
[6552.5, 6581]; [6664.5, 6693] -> 1.01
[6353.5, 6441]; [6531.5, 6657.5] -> 1.11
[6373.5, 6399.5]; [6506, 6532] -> 1.12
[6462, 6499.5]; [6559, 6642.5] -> 1.05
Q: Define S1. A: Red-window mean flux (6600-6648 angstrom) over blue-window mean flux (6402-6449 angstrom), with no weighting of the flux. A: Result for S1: 1.03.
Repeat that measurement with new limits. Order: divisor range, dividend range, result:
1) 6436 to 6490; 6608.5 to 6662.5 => 1.02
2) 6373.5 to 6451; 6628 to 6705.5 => 1.03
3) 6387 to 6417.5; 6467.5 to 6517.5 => 1.05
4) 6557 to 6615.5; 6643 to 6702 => 0.99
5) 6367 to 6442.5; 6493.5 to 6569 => 1.03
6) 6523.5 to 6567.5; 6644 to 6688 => 0.99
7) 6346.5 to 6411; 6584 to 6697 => 1.04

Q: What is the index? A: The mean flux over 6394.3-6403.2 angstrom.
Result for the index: 7.22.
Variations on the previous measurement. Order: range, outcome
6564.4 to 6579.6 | 7.93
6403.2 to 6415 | 7.43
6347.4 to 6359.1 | 7.61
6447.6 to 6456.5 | 7.07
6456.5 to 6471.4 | 7.44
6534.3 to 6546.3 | 7.94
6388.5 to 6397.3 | 7.2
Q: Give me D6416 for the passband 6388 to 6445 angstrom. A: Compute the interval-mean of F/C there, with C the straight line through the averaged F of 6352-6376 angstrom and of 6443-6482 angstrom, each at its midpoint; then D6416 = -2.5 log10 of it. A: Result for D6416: 0.01 mag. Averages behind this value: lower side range 7.35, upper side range 7.5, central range 7.39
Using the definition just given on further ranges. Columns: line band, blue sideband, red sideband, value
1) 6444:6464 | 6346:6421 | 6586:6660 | 0.026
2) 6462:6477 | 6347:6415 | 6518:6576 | 0.015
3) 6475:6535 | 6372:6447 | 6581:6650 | -0.031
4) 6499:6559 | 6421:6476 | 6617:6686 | -0.040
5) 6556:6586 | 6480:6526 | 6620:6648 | 0.007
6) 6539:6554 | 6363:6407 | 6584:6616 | -0.007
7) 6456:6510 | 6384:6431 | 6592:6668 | -0.015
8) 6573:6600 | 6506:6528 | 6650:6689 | 0.005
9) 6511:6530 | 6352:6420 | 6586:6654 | -0.044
